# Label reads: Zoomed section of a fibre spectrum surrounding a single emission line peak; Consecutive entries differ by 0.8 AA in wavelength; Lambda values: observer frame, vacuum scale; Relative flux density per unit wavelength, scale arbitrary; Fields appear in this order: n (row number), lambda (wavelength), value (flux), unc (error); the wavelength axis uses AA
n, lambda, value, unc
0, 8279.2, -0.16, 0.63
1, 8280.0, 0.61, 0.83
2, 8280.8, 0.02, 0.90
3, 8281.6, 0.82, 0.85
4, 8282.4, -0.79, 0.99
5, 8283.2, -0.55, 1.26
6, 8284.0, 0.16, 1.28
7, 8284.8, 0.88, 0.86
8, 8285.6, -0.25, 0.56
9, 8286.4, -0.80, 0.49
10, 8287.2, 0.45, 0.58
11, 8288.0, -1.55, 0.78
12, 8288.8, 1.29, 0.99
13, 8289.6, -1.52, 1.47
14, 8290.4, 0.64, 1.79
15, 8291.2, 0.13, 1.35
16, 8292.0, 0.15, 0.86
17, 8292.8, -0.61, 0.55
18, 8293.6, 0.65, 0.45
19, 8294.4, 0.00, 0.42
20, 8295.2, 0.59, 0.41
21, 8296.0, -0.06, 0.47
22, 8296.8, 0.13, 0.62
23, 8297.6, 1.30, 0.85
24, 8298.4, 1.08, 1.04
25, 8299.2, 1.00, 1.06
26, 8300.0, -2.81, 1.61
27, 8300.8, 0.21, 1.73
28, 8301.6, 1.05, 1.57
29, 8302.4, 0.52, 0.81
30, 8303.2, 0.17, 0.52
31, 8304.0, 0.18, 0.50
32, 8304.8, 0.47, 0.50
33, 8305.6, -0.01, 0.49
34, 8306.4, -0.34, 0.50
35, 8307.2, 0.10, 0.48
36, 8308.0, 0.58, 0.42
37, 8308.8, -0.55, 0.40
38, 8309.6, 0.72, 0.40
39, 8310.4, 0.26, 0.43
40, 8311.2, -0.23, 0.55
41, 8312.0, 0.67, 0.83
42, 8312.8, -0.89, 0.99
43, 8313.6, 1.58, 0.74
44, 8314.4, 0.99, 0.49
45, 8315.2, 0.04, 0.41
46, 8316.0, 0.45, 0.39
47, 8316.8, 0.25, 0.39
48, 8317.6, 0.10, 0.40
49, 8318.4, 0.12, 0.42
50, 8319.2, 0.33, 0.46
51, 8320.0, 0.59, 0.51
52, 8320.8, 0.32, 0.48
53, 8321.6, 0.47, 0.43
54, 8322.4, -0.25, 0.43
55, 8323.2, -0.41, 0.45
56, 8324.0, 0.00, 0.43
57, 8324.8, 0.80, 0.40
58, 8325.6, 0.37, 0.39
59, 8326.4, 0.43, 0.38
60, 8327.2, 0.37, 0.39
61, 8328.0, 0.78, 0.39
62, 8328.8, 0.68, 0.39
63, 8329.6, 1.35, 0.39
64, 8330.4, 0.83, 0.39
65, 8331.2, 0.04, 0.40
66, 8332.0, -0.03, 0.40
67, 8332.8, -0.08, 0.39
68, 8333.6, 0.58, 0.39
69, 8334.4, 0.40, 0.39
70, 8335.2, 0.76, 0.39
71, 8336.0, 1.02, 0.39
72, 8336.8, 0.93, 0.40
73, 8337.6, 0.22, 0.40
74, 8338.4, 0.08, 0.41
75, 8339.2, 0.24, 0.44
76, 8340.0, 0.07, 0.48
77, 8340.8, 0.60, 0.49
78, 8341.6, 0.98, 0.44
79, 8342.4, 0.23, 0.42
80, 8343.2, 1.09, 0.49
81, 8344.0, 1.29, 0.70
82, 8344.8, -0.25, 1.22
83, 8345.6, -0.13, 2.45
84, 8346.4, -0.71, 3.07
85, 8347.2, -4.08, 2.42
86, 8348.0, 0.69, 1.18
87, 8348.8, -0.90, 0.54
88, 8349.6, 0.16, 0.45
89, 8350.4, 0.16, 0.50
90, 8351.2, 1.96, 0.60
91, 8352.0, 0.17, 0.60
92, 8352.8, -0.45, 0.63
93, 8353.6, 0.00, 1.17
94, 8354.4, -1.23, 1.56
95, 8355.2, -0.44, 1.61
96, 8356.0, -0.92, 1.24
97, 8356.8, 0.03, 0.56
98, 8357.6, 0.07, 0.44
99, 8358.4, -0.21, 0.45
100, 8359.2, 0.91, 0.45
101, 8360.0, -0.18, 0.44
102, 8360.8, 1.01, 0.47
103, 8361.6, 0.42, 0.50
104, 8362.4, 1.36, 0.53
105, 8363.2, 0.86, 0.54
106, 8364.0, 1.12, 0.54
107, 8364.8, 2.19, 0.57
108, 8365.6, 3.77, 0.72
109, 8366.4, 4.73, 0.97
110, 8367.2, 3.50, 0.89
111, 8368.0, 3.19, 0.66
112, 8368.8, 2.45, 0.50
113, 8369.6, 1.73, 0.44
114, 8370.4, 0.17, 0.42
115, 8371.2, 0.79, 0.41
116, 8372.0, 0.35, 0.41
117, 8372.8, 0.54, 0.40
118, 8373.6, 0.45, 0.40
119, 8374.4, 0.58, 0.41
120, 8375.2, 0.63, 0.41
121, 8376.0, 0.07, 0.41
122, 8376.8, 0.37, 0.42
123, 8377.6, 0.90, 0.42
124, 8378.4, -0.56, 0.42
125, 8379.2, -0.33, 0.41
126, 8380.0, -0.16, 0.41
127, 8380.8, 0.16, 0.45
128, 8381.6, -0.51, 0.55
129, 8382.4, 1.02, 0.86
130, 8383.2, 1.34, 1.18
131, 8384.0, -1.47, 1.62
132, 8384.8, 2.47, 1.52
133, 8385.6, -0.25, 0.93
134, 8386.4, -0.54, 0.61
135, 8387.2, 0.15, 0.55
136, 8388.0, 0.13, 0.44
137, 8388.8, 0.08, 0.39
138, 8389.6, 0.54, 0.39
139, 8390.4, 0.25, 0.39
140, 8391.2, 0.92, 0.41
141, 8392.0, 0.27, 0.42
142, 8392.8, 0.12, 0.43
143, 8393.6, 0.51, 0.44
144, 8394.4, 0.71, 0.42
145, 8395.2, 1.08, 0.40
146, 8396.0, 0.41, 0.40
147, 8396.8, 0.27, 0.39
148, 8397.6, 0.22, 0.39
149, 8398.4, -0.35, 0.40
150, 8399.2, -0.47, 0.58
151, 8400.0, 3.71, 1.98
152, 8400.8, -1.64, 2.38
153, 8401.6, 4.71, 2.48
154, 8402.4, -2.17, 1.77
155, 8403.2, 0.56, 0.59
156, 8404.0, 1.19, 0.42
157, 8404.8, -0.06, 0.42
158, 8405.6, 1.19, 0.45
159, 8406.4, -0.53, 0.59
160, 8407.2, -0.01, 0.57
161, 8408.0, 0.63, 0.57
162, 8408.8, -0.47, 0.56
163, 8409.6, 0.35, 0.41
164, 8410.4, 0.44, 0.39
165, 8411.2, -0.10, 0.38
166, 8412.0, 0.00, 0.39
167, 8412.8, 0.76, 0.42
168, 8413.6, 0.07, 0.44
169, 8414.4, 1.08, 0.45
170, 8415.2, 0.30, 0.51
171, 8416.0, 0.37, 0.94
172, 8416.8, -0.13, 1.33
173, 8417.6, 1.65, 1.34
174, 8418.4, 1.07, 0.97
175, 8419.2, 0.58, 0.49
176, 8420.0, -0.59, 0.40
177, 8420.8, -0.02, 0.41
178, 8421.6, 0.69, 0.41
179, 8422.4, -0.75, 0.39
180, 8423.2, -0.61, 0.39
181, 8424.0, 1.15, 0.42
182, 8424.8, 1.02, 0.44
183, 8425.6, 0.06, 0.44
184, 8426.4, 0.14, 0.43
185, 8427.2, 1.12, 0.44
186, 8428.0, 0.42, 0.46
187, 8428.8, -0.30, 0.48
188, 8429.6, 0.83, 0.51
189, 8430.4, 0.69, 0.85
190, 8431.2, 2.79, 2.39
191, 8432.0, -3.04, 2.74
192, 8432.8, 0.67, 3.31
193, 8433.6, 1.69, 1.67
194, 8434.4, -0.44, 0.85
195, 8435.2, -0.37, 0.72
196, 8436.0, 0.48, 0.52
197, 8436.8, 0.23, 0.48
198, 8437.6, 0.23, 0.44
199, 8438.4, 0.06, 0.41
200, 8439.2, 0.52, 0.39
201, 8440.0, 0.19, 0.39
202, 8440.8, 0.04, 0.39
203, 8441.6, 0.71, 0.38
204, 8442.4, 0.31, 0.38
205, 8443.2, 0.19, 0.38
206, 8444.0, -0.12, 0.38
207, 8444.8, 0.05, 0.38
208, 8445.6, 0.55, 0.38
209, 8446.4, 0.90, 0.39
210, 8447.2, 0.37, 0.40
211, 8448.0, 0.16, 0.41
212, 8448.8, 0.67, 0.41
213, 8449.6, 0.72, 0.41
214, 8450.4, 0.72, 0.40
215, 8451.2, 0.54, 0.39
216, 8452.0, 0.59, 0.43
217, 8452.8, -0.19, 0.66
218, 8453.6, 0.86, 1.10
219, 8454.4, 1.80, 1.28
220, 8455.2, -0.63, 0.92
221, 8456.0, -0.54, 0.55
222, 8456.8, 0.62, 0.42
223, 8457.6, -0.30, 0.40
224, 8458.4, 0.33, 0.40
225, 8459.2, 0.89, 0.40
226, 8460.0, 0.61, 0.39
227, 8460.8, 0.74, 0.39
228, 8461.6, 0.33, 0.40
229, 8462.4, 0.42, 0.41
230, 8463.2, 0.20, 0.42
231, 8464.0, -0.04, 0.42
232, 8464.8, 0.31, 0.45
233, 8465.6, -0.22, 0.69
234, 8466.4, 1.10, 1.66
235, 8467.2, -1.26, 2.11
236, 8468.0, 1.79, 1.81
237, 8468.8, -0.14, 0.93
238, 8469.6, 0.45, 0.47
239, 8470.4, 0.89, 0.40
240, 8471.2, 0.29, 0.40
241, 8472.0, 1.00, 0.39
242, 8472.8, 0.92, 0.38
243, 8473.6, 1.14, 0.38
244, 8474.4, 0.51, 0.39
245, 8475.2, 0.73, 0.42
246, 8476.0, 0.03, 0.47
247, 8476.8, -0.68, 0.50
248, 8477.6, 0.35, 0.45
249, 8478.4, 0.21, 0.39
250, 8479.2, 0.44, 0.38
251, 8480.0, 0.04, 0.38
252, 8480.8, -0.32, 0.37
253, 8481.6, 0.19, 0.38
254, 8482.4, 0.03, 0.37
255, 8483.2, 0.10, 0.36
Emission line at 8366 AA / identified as H-beta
